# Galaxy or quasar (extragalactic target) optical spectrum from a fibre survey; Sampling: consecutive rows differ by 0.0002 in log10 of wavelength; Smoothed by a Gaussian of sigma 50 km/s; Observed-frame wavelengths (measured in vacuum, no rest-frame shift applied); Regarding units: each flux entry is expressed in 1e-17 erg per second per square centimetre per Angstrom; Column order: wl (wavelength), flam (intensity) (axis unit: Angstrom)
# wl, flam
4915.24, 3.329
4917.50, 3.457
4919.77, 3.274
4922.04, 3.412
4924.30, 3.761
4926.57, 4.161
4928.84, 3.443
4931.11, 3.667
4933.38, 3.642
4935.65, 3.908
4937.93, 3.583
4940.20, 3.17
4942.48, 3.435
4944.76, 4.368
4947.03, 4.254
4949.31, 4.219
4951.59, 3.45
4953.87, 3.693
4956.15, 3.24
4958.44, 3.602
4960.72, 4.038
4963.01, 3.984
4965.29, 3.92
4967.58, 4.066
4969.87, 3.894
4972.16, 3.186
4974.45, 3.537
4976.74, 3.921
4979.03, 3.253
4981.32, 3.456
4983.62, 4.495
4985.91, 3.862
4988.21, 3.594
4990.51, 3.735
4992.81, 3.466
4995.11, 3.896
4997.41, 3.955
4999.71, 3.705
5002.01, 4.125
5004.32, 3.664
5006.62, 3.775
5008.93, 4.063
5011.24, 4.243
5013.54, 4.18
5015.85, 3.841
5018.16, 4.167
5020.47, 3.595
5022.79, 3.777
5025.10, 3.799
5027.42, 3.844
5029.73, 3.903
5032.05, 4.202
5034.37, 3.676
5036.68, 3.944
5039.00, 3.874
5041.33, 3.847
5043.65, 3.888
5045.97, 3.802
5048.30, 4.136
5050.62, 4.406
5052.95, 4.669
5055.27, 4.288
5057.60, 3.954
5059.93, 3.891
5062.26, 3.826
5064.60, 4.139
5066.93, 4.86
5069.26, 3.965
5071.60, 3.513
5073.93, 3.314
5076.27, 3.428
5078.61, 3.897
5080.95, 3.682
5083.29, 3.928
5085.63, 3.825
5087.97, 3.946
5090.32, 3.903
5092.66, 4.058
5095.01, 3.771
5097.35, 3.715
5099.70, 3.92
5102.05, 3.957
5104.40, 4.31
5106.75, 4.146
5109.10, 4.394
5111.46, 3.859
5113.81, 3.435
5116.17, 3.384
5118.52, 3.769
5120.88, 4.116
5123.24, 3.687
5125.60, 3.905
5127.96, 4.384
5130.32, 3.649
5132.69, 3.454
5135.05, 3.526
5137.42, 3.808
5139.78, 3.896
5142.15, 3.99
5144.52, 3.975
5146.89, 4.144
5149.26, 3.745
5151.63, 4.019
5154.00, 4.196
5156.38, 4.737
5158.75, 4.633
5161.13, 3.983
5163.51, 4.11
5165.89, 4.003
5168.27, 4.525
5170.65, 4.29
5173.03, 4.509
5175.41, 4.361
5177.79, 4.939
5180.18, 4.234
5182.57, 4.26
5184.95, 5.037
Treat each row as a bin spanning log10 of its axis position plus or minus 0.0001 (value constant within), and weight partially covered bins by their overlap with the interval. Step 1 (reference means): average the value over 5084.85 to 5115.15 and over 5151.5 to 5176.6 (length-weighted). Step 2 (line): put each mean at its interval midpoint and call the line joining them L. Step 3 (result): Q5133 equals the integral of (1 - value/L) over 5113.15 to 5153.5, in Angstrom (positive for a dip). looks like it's 3.0 Angstrom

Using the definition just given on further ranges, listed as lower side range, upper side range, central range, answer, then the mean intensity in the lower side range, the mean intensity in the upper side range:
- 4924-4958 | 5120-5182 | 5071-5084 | 1.16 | 3.73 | 4.11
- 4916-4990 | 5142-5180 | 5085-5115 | 1.18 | 3.72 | 4.27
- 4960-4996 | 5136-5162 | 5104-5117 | 0.36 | 3.76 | 4.1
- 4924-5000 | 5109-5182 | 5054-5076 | -0.19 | 3.75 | 4.05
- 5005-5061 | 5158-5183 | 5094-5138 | 3.67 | 3.99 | 4.35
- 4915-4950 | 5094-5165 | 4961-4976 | -0.17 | 3.7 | 3.95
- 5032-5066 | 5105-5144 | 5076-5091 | 0.49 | 4.04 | 3.85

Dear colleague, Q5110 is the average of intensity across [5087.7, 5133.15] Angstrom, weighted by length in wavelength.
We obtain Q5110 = 3.89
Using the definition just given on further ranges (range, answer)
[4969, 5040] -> 3.83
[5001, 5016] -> 3.99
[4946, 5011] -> 3.79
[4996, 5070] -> 4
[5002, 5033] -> 3.93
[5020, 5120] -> 3.92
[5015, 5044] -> 3.87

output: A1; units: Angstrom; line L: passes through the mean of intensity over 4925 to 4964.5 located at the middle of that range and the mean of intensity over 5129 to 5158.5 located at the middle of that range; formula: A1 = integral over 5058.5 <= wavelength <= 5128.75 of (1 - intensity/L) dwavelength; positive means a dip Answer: 0.2 Angstrom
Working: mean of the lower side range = 3.76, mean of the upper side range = 3.95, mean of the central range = 3.9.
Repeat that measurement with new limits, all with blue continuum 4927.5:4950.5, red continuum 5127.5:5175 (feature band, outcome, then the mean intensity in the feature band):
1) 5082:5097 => 0.4 Angstrom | 3.89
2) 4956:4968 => -0.1 Angstrom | 3.84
